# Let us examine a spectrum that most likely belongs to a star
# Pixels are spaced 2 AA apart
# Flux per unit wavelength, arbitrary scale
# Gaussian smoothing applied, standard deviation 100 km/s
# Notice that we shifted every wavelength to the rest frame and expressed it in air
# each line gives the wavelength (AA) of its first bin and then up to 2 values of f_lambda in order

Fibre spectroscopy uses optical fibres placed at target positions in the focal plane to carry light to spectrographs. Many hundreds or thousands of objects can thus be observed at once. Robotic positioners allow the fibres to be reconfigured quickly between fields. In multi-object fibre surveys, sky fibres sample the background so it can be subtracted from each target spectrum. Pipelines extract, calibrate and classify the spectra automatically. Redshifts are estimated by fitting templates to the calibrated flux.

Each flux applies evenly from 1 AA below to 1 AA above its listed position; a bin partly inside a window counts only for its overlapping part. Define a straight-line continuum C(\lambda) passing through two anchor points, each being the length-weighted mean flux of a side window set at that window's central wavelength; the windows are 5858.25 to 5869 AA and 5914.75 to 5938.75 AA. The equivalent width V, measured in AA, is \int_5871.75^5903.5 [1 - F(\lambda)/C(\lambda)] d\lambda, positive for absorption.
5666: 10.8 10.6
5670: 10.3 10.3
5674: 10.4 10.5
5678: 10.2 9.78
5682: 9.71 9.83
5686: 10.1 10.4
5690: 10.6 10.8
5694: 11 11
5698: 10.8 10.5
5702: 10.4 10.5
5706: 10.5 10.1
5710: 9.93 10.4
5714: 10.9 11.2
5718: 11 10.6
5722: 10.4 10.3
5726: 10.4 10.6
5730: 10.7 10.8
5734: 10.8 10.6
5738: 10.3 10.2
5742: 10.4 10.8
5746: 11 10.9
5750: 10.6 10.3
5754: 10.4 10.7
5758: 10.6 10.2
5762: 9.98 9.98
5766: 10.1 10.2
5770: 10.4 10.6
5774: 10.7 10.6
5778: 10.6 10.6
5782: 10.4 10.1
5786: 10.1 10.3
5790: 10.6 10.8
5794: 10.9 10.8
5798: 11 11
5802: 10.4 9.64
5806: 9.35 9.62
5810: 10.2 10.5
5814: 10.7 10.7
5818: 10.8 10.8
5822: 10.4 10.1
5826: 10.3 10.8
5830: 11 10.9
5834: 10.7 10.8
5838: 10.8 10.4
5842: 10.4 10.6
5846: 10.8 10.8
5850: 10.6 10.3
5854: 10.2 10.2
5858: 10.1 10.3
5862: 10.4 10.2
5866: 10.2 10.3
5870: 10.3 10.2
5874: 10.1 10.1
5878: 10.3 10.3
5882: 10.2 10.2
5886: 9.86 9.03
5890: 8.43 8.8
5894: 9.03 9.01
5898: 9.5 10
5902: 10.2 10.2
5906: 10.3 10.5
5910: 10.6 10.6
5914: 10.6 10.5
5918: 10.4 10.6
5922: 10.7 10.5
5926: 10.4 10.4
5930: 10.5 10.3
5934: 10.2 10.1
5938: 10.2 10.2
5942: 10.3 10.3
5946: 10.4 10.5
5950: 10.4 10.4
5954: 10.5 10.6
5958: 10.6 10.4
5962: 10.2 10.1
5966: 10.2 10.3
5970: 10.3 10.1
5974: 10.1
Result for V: 1.9 AA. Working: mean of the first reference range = 10.3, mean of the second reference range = 10.4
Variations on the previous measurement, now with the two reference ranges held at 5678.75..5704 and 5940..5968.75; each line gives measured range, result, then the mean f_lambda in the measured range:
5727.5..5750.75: -0.54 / 10.6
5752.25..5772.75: 0.17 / 10.3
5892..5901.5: 0.92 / 9.37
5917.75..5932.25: -0.16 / 10.5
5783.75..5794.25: -0.07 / 10.5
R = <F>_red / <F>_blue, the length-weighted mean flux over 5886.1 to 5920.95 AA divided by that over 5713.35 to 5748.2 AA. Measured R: 0.93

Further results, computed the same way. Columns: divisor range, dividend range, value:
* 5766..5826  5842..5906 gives 0.96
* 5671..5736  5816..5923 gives 0.98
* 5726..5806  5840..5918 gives 0.96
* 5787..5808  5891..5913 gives 0.95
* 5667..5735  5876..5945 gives 0.96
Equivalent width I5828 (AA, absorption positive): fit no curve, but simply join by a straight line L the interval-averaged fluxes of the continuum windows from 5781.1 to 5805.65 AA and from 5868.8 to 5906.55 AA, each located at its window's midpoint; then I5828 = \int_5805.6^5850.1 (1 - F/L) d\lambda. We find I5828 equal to -1.39 AA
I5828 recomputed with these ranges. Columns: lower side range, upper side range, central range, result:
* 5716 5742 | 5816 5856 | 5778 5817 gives 0.7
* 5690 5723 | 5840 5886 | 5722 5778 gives 0.3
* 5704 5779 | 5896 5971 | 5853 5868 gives 0.2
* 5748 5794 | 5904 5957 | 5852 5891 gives 1.4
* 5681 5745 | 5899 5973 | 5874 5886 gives 0.3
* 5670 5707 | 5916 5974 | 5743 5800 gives -0.7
